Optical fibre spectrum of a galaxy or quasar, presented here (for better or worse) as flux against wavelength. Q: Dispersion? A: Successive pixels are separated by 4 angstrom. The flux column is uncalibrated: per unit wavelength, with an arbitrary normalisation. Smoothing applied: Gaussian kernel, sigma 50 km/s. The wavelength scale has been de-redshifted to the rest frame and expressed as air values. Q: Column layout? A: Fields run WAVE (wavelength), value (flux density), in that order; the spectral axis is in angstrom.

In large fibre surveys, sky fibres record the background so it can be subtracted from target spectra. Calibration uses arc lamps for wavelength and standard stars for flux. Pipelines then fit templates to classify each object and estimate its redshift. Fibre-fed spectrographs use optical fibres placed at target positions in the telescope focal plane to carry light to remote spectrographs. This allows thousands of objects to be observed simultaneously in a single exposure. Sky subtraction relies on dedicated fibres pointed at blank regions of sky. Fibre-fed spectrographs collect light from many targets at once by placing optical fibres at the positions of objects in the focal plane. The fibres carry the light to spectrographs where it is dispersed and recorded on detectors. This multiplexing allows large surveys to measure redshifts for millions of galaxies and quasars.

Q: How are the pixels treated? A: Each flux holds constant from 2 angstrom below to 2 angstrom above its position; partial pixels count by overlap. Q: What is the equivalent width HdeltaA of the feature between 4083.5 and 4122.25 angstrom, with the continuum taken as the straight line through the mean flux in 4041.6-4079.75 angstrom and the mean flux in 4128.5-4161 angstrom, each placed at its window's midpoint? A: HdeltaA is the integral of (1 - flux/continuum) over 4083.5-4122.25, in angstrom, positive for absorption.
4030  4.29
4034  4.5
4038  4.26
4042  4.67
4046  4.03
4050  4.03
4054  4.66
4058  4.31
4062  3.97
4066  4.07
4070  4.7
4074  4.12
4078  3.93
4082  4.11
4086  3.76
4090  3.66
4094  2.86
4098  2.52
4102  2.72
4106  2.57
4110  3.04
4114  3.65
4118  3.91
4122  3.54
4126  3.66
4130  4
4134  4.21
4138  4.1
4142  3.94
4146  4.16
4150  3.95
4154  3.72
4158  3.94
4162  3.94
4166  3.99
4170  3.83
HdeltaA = 8.4 angstrom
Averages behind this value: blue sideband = 4.23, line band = 3.22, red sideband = 4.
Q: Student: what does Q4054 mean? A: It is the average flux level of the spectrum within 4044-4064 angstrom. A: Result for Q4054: 4.2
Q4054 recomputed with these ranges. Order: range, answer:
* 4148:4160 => 3.87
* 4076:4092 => 3.87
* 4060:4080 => 4.16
